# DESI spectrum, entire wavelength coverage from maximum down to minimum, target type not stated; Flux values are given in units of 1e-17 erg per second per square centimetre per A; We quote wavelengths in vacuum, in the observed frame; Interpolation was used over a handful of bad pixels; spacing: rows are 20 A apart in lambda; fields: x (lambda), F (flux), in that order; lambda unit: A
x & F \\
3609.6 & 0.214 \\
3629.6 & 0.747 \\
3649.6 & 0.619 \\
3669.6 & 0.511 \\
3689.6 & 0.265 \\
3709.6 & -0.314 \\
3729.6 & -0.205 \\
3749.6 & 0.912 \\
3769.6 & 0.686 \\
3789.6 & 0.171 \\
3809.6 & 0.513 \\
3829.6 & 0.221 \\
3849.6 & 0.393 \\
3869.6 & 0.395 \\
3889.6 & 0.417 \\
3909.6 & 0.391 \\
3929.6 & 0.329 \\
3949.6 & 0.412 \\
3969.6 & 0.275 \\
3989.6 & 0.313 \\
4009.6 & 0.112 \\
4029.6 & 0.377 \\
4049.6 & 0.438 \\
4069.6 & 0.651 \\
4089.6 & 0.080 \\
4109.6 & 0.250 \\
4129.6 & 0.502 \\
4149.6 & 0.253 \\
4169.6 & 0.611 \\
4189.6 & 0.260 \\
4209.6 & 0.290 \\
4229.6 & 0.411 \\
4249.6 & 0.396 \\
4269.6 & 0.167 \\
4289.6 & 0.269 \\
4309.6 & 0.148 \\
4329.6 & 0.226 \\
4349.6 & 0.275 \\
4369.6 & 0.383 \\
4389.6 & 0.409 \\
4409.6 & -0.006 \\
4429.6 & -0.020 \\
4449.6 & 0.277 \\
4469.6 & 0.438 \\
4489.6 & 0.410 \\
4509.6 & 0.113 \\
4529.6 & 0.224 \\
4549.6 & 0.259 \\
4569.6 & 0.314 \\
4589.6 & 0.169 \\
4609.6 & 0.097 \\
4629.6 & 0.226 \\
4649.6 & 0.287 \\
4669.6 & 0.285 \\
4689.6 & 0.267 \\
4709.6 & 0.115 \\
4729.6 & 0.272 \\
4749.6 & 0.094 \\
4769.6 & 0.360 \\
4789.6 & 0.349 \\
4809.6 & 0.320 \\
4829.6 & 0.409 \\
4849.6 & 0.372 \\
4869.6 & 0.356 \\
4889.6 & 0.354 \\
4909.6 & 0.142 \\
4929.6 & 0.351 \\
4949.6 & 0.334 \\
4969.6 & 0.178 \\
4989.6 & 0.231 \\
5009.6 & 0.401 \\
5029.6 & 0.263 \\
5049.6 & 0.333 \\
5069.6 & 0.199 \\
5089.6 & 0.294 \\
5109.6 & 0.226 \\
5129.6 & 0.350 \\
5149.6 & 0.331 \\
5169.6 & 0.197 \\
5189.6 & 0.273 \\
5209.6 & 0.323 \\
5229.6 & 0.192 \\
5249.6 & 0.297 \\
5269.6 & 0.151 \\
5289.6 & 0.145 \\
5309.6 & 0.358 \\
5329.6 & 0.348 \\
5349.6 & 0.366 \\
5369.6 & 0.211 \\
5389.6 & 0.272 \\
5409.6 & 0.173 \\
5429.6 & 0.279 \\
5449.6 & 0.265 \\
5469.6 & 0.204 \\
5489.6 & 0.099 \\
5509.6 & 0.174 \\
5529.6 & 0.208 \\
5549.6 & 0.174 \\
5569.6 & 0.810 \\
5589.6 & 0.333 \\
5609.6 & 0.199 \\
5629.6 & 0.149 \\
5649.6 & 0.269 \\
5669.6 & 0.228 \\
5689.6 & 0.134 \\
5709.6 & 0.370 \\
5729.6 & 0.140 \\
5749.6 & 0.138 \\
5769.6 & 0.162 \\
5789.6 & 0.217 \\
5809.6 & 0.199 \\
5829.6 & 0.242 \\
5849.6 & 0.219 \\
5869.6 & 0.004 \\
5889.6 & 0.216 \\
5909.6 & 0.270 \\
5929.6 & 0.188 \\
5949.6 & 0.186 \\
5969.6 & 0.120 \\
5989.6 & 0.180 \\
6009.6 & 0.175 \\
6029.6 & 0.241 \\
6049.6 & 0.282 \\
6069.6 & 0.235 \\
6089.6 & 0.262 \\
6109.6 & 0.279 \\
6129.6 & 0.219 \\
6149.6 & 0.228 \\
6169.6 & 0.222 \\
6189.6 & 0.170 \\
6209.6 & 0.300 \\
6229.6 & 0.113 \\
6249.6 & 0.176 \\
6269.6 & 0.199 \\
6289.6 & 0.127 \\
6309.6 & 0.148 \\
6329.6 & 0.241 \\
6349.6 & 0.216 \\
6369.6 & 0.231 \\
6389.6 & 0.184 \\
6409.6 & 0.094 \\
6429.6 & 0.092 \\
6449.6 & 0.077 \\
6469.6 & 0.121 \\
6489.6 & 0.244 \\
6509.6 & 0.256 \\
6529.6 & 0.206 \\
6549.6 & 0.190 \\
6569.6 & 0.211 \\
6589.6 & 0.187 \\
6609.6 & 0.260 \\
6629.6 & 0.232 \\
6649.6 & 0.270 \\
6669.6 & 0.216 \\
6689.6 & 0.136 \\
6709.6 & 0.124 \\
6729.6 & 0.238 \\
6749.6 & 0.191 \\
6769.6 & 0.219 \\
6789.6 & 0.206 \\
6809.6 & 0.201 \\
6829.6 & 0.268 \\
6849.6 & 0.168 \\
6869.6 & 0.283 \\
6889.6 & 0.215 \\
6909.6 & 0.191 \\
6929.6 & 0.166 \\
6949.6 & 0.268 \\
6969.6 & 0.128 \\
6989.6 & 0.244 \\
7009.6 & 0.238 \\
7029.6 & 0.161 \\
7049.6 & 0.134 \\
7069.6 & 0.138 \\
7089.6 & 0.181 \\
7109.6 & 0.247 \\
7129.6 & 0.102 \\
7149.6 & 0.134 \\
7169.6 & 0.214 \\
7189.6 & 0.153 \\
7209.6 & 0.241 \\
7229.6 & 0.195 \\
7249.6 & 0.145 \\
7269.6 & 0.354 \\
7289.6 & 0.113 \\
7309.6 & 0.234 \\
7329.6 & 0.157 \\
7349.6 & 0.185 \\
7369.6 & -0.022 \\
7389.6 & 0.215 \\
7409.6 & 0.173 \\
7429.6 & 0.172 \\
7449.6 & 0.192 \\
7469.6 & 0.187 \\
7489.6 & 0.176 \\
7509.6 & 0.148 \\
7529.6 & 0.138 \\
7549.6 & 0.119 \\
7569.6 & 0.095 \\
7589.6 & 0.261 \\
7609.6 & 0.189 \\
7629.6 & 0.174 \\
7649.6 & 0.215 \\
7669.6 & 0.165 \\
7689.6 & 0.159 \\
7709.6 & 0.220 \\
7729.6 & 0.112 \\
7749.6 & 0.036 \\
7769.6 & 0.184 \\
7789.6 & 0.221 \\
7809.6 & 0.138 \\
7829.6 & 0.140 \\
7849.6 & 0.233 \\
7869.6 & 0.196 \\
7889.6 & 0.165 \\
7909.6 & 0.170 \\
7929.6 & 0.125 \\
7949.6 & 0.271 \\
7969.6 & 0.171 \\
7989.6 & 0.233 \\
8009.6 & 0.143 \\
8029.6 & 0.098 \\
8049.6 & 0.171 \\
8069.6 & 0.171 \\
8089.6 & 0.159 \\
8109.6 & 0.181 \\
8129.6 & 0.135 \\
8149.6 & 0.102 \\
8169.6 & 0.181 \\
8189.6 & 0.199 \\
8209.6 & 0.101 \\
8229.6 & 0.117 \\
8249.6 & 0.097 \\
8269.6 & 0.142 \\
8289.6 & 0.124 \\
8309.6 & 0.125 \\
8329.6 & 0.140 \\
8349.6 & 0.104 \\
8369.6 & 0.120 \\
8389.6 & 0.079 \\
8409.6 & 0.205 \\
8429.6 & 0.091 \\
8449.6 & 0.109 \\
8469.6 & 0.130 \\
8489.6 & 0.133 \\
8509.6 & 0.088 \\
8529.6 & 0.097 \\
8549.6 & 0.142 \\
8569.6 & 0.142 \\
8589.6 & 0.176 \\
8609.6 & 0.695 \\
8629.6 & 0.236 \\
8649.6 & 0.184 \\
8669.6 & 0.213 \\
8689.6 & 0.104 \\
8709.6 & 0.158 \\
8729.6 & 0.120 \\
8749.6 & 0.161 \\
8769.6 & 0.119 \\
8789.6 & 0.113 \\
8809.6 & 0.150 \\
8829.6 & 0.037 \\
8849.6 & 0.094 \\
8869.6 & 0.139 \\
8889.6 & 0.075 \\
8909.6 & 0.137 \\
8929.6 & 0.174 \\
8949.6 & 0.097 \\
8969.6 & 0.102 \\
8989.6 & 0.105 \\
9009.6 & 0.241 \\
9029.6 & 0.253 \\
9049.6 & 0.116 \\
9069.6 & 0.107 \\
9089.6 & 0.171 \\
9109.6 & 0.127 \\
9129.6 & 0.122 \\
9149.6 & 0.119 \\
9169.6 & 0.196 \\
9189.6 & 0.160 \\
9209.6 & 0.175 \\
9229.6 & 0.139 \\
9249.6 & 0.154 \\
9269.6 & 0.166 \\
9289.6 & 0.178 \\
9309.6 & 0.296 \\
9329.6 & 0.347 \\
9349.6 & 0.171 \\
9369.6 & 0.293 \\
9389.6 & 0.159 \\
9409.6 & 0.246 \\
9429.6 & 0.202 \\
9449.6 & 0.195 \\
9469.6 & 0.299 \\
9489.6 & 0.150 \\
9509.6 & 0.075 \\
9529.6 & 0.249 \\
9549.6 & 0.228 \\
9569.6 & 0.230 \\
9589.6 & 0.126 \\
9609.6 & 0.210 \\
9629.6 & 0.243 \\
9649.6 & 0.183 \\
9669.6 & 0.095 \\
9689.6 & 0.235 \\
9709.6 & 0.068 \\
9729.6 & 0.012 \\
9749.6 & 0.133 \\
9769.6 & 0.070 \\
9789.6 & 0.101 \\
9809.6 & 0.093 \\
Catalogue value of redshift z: 1.31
